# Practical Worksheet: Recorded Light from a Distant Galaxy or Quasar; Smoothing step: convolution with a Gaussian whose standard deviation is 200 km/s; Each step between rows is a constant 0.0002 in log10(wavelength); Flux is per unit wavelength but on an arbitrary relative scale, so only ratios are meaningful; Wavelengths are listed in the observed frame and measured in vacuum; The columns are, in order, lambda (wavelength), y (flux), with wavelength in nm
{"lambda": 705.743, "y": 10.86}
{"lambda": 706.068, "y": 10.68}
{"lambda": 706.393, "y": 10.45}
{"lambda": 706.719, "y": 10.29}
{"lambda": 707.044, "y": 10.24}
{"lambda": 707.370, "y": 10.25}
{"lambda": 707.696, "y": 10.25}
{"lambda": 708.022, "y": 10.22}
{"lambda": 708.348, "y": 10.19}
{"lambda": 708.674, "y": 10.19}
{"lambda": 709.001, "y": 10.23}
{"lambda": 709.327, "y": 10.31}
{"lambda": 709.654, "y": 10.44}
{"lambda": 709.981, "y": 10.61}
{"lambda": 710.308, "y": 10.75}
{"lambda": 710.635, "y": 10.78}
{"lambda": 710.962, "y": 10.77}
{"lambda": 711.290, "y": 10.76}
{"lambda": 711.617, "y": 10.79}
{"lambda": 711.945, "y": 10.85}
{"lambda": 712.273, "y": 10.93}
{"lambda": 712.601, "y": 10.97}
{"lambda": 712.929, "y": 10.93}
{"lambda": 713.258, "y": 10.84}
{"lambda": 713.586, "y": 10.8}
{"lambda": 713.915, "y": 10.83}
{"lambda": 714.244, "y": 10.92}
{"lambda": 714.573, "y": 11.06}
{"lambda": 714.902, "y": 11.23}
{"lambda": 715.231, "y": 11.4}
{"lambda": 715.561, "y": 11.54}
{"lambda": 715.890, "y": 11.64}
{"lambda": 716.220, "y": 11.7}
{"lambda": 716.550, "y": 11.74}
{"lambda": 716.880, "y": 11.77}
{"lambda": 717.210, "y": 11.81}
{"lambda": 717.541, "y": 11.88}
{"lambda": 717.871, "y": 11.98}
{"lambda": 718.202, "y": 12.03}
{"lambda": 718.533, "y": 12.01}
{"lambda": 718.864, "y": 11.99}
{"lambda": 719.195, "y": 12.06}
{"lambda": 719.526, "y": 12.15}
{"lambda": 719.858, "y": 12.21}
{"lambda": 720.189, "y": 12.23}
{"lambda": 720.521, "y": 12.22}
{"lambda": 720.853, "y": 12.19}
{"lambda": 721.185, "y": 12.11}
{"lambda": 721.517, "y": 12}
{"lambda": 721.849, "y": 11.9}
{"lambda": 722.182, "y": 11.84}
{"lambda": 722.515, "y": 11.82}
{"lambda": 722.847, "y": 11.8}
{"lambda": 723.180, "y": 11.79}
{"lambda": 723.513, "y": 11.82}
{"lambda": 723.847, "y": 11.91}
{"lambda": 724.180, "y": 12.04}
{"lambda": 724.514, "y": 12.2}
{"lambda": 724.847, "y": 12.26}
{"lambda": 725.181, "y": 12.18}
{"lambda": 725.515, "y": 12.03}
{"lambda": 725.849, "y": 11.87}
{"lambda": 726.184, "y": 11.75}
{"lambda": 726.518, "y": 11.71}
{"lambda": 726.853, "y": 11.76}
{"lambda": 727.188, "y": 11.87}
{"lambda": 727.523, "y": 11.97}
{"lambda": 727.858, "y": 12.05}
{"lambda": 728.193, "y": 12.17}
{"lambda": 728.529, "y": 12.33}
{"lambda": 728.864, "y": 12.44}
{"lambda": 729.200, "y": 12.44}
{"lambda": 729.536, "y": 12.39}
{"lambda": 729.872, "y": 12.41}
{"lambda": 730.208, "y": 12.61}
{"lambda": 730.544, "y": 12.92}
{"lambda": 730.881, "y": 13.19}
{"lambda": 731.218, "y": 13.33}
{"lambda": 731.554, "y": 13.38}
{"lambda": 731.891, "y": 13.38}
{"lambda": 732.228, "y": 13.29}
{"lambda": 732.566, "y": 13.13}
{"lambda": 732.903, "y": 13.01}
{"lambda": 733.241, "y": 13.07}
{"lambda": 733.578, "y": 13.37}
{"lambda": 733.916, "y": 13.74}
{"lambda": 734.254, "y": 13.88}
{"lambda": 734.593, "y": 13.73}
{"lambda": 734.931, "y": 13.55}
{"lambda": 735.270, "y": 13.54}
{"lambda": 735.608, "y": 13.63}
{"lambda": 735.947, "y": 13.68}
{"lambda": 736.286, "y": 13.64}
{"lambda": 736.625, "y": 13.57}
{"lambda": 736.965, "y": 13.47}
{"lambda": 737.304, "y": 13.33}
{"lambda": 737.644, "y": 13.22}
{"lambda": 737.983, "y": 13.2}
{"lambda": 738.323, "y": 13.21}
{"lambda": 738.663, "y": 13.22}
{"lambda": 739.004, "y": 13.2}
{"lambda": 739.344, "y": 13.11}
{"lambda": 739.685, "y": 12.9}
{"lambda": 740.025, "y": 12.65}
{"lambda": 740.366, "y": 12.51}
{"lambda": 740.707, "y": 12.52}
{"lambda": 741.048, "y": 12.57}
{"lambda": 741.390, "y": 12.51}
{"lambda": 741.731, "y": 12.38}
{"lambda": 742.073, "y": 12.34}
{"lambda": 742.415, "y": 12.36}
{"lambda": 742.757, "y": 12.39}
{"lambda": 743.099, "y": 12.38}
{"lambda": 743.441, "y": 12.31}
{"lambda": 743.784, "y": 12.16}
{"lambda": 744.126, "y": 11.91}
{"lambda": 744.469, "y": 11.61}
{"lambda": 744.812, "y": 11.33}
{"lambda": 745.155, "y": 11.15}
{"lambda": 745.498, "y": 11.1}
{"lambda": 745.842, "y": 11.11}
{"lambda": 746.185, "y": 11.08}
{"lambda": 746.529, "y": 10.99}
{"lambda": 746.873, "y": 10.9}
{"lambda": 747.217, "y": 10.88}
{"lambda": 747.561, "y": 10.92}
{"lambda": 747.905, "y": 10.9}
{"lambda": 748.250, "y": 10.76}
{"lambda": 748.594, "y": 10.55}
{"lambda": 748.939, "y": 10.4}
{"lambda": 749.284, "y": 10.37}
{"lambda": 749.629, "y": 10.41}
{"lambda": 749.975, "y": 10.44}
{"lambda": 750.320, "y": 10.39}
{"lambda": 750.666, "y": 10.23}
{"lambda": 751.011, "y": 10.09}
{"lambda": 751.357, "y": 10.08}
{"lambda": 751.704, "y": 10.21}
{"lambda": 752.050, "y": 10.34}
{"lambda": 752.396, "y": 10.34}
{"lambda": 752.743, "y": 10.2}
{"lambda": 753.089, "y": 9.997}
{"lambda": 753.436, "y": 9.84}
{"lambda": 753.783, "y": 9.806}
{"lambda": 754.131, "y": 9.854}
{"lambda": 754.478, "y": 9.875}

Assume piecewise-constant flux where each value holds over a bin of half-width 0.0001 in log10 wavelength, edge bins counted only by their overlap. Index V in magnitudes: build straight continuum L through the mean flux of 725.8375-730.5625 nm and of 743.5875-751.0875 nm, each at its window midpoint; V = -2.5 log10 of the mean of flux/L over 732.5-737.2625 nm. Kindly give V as -0.153 mag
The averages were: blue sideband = 12.2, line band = 13.5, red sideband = 10.9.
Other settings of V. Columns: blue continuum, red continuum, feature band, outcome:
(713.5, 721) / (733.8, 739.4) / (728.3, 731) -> 0.023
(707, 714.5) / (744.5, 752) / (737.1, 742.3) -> -0.202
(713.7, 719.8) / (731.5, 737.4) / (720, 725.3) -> 0.021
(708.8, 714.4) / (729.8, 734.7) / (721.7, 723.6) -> 0.022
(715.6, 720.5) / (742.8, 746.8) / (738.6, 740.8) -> -0.109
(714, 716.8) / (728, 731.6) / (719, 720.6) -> -0.035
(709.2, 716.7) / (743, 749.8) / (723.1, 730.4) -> -0.098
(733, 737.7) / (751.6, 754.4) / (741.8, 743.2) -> -0.021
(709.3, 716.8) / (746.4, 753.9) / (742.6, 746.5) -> -0.113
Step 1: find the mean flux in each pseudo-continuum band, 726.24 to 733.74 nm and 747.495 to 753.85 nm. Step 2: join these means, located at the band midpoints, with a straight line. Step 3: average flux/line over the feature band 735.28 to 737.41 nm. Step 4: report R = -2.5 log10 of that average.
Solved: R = -0.14 mag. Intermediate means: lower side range 12.6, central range 13.6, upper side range 10.3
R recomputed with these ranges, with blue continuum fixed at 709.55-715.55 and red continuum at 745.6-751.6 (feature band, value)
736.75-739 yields -0.234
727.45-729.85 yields -0.142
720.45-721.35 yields -0.127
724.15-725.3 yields -0.131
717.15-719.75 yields -0.109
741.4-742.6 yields -0.162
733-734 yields -0.236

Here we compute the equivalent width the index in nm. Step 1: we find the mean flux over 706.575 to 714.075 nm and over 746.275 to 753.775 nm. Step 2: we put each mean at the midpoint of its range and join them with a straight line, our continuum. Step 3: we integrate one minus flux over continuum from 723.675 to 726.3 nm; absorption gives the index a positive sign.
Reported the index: -0.38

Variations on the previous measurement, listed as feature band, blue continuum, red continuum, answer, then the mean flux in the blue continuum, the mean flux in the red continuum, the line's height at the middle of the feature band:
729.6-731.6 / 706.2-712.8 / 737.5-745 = -0.18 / 10.5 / 12.5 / 11.9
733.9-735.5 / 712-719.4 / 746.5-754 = -0.41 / 11.5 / 10.4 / 10.9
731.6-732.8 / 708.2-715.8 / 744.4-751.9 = -0.28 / 10.8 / 10.7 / 10.7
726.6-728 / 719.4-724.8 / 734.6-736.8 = 0.08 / 12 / 13.6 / 12.6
